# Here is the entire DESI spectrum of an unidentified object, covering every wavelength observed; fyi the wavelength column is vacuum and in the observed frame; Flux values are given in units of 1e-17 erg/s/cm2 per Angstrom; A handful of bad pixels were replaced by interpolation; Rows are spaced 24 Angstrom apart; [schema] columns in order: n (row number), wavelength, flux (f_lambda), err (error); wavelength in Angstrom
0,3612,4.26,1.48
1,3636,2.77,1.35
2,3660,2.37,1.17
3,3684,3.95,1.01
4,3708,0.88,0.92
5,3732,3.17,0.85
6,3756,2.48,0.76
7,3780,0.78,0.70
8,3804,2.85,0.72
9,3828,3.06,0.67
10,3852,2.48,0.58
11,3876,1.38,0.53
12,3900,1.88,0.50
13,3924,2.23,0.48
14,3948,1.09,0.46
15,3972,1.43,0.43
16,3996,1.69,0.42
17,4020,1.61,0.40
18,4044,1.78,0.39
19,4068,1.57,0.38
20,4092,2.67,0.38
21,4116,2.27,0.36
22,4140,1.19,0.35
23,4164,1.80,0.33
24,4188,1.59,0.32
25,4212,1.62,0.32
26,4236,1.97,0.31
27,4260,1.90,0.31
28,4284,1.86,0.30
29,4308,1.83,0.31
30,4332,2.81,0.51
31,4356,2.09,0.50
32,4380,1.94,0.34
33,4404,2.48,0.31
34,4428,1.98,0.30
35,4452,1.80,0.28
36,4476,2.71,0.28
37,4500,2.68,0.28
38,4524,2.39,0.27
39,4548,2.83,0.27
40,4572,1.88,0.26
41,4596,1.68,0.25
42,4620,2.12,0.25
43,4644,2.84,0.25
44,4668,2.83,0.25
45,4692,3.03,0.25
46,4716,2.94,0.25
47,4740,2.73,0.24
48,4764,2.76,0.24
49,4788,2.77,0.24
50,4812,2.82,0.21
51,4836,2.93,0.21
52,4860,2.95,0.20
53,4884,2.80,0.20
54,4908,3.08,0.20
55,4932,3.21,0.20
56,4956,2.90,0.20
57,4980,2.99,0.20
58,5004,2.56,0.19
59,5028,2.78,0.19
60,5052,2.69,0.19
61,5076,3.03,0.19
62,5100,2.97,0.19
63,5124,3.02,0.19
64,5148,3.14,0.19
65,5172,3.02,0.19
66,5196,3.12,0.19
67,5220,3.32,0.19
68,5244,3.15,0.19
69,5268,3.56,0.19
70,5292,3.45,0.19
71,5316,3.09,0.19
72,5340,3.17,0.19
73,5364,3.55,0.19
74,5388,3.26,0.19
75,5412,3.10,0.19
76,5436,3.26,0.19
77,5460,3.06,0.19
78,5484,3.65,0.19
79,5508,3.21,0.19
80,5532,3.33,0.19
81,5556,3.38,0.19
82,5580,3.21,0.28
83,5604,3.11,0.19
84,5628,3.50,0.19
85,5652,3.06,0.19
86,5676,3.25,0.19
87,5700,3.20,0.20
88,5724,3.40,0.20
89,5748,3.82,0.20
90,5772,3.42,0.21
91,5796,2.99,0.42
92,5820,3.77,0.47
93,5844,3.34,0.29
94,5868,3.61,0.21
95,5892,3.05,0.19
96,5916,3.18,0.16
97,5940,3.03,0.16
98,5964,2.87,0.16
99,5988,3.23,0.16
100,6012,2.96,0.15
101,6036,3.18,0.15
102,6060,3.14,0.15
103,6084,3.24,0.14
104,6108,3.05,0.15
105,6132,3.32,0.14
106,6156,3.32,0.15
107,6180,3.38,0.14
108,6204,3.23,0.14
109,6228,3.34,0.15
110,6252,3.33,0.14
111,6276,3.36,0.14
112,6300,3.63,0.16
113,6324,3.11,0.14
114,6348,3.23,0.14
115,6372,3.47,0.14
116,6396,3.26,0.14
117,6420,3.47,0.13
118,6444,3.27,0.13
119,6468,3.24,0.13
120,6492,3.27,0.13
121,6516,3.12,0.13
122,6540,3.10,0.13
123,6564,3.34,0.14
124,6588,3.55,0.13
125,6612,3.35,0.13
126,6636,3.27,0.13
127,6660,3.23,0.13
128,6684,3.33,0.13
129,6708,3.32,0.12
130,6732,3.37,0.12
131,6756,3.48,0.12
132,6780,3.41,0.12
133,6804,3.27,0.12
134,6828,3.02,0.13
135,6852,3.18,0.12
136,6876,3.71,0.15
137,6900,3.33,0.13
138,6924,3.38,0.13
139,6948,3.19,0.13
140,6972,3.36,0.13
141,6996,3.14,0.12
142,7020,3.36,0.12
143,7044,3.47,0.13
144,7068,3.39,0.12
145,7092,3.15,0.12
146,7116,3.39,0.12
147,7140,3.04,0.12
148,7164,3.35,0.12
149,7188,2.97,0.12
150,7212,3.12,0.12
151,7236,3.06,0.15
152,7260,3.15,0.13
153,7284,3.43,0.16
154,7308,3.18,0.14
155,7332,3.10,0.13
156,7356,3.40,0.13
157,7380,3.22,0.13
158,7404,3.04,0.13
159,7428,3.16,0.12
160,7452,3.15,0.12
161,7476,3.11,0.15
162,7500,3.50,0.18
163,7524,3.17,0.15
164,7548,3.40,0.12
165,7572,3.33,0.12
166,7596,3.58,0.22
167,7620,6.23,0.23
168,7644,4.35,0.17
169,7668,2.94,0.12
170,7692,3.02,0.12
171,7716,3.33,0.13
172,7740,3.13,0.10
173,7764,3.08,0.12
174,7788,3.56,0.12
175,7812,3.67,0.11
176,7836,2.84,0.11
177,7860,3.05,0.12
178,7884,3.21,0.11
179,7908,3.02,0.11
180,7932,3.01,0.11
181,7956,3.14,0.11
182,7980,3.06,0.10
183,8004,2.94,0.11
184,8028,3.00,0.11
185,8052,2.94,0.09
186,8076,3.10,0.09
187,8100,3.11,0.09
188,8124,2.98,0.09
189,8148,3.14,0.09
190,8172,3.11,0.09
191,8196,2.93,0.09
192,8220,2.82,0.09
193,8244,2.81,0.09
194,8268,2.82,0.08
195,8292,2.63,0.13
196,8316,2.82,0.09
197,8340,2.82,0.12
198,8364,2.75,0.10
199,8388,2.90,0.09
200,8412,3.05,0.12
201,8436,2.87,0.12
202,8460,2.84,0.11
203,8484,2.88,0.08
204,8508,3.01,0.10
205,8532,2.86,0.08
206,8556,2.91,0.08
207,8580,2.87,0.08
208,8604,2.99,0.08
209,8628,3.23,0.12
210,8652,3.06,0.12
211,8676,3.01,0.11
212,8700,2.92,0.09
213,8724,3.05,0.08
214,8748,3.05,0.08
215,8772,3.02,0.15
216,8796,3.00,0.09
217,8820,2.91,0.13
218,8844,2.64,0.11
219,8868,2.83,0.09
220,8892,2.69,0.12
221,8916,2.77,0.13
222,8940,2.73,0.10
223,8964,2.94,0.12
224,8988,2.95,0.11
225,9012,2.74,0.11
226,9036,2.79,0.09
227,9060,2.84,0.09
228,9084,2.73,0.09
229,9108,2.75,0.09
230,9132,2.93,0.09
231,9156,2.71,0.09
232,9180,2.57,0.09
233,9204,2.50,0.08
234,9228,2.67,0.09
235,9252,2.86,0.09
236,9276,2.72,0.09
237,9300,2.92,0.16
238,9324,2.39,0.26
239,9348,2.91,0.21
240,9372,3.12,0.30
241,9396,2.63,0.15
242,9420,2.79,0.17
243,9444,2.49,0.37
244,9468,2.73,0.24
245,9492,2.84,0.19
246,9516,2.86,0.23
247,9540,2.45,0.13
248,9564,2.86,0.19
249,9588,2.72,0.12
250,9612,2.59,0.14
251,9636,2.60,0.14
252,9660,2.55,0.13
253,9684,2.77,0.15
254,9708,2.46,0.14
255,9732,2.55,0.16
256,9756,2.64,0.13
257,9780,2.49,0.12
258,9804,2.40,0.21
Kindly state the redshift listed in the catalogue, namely 0.16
